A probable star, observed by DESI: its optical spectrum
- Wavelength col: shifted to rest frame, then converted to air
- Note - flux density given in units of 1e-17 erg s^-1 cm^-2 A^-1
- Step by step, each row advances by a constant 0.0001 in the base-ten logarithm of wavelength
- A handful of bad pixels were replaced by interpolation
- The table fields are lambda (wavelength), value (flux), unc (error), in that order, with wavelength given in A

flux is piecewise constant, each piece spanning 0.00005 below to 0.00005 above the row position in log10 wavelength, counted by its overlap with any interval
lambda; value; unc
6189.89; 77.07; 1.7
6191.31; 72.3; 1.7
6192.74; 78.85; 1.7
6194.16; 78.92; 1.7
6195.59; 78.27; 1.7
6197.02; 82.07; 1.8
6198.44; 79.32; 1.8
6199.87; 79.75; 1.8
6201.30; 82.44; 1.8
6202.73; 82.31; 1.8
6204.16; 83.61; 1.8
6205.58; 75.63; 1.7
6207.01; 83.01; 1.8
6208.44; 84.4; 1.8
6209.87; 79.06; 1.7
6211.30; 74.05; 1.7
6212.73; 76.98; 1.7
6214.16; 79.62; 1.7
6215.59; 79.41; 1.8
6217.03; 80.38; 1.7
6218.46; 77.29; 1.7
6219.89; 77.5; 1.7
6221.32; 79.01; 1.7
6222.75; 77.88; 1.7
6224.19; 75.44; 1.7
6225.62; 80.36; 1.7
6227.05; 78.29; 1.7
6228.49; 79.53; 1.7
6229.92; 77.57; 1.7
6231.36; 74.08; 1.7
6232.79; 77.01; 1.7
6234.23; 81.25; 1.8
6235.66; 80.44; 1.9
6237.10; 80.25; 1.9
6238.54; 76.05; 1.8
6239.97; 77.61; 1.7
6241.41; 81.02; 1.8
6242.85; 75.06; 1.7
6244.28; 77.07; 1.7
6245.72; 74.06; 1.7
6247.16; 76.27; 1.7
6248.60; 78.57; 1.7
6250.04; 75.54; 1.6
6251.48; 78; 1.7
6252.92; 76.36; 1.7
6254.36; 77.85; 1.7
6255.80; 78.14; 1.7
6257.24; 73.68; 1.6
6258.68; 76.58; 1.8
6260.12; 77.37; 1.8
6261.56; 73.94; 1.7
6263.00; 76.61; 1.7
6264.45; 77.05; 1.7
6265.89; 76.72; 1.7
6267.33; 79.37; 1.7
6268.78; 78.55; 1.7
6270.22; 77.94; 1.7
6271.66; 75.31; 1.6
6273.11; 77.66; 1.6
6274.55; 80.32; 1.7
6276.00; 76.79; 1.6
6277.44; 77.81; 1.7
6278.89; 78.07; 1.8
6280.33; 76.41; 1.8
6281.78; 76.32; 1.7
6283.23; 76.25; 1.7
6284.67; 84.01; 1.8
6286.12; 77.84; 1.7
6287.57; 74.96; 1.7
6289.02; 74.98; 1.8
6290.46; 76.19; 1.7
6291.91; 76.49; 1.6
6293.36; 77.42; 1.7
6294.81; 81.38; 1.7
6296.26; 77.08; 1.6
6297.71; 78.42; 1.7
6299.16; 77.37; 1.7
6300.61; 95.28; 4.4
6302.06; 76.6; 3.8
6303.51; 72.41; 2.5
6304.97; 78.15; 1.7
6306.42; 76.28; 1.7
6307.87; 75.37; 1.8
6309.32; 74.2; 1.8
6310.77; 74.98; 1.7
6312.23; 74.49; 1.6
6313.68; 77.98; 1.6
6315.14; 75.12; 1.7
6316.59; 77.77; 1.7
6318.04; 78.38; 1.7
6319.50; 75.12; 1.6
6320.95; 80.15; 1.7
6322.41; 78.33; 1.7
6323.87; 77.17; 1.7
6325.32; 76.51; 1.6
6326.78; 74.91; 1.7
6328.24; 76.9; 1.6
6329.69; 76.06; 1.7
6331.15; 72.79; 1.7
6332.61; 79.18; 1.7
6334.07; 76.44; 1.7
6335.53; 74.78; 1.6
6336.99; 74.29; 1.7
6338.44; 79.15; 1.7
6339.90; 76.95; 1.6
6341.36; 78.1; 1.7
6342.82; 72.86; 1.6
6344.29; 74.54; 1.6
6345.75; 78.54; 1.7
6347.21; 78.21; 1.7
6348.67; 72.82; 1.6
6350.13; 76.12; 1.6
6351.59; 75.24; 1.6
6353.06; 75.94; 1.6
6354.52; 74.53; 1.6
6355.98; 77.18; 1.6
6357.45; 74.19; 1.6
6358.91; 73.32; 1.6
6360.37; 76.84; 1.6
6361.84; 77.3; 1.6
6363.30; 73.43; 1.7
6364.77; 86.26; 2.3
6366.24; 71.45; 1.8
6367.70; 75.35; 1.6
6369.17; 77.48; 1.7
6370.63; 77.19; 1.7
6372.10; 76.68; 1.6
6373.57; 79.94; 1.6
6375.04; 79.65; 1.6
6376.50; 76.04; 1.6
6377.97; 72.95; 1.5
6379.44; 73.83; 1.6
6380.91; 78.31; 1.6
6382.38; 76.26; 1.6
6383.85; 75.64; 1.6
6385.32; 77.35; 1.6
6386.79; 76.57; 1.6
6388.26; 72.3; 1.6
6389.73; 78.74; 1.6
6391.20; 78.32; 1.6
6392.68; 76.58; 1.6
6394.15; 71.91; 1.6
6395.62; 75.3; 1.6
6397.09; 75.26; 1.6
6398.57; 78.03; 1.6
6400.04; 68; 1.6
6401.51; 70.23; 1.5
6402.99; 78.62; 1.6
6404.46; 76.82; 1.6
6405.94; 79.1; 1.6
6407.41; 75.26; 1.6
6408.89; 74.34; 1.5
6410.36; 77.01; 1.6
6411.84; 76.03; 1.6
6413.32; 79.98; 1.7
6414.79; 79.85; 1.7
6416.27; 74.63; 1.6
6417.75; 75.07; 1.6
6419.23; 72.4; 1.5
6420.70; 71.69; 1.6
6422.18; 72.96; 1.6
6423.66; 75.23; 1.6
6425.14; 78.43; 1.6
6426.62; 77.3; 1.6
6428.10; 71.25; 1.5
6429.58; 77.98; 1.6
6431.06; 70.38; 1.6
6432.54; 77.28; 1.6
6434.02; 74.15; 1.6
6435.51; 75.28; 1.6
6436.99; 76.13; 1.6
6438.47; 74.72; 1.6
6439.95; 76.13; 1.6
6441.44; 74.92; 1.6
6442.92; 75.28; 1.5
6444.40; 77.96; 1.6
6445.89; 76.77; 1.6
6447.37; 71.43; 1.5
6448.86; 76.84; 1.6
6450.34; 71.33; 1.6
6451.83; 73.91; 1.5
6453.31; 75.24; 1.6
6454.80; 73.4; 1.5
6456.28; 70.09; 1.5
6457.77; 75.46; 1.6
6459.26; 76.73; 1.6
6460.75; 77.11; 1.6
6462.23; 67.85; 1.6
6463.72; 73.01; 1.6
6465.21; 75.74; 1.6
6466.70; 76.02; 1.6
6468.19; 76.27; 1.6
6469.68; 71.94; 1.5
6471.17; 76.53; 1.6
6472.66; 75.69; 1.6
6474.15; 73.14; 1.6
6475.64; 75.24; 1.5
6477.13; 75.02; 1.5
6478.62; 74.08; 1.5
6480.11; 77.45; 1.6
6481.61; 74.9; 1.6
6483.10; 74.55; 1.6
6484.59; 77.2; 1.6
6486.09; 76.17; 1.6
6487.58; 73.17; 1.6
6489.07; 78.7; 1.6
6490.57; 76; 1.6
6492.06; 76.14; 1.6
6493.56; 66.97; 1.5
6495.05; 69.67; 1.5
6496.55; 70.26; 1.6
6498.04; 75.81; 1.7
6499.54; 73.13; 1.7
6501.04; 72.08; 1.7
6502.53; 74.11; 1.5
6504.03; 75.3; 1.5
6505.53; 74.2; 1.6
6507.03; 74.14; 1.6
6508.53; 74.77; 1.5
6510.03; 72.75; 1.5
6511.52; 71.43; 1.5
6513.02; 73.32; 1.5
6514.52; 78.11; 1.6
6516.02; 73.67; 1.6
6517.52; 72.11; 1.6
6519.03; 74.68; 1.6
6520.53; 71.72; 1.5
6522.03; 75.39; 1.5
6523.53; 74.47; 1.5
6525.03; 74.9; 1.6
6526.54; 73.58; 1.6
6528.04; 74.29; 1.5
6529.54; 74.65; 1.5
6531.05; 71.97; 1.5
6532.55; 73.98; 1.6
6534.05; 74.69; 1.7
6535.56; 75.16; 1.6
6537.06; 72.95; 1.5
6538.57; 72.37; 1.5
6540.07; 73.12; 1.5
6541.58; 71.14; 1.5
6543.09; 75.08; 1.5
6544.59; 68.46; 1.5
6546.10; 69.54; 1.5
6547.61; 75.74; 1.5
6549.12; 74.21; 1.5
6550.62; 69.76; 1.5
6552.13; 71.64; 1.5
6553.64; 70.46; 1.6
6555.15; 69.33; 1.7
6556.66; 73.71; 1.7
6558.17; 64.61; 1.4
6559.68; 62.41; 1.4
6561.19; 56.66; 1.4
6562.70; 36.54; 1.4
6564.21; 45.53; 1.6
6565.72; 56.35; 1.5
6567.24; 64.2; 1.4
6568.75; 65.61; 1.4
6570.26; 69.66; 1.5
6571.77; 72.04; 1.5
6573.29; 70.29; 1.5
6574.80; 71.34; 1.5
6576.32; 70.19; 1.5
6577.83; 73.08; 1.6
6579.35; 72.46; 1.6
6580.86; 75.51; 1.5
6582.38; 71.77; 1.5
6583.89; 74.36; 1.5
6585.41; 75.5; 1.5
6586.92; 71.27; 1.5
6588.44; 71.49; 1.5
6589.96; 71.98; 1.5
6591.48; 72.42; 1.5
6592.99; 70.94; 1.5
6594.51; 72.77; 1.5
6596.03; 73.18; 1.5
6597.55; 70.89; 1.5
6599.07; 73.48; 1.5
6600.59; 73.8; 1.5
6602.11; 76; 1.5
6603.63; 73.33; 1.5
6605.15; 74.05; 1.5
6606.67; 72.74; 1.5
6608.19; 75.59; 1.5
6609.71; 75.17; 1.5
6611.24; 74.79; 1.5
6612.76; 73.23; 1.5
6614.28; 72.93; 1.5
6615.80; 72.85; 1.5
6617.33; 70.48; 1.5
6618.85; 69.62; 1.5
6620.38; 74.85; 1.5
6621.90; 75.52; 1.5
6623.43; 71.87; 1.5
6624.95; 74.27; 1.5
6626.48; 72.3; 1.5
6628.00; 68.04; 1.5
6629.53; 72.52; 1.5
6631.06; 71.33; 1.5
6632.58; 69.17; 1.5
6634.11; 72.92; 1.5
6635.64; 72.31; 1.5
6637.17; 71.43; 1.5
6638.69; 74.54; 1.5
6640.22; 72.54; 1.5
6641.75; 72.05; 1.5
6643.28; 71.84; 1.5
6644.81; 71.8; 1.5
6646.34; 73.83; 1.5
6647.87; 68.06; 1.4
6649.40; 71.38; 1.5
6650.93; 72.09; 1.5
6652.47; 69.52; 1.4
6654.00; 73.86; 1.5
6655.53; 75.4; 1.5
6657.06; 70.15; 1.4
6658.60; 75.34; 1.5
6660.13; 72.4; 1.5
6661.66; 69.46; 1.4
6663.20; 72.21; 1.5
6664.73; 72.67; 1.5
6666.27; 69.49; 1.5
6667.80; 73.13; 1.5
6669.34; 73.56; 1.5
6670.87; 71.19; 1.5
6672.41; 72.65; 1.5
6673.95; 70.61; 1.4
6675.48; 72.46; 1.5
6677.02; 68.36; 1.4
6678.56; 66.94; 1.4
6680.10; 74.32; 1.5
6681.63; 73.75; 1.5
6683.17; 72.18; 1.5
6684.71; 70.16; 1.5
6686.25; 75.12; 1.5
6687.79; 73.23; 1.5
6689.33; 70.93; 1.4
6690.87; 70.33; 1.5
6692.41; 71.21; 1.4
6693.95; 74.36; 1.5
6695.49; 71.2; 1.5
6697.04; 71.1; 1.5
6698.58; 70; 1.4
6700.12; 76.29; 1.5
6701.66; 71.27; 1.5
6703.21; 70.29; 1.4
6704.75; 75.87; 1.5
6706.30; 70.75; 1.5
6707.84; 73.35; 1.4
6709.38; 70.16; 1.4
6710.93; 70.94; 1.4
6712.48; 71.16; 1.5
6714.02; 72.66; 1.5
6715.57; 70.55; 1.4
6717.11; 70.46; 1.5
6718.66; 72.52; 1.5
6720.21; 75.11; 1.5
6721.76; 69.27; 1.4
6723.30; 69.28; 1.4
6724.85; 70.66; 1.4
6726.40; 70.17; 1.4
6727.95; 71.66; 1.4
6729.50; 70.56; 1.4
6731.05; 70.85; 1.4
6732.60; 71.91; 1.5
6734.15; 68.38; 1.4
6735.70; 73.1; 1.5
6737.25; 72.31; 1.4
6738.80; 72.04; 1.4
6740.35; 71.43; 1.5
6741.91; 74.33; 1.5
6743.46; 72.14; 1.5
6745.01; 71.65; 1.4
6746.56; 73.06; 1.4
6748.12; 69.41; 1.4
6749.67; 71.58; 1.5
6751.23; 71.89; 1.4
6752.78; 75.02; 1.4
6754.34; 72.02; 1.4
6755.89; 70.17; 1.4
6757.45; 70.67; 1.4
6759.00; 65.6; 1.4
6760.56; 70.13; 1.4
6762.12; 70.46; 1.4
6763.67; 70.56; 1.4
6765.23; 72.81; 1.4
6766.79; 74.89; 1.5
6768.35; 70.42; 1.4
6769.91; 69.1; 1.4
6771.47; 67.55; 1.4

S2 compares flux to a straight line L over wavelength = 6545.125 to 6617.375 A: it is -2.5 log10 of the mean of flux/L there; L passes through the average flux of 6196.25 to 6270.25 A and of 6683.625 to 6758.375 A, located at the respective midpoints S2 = 0.055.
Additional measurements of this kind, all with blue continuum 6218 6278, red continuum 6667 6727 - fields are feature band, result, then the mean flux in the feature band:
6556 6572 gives 0.22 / 60.2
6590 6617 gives -0.01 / 73.3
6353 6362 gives 0.01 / 75.5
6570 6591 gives 0.01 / 72.3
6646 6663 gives 0.01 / 71.9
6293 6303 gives -0.05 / 80.5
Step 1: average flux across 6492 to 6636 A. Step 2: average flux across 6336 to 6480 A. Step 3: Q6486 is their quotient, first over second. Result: 0.9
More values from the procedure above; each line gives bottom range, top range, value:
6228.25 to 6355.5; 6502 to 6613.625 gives 0.92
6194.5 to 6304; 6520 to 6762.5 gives 0.91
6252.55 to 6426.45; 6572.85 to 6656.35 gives 0.95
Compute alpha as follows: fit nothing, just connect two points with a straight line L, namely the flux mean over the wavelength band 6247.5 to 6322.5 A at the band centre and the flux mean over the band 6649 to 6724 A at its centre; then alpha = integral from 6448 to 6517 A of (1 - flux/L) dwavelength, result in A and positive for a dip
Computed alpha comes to 0.4 A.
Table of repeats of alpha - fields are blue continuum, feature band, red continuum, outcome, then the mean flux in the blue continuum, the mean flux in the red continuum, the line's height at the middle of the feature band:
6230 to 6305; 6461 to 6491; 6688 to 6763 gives -0.1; 77.6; 71.5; 74.8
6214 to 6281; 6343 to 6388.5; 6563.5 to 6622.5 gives -0.4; 77.6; 71.3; 75.4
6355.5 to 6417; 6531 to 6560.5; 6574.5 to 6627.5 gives 0.9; 76.2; 73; 73.8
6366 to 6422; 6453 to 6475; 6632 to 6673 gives 0.2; 75.8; 72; 74.8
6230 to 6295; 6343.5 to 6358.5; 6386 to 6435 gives 0.1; 77.3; 75.4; 76.1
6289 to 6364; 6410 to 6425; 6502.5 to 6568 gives -0.3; 76.6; 70.3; 73.9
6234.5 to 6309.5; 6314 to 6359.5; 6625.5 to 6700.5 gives 0.2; 77.5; 71.9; 76.6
